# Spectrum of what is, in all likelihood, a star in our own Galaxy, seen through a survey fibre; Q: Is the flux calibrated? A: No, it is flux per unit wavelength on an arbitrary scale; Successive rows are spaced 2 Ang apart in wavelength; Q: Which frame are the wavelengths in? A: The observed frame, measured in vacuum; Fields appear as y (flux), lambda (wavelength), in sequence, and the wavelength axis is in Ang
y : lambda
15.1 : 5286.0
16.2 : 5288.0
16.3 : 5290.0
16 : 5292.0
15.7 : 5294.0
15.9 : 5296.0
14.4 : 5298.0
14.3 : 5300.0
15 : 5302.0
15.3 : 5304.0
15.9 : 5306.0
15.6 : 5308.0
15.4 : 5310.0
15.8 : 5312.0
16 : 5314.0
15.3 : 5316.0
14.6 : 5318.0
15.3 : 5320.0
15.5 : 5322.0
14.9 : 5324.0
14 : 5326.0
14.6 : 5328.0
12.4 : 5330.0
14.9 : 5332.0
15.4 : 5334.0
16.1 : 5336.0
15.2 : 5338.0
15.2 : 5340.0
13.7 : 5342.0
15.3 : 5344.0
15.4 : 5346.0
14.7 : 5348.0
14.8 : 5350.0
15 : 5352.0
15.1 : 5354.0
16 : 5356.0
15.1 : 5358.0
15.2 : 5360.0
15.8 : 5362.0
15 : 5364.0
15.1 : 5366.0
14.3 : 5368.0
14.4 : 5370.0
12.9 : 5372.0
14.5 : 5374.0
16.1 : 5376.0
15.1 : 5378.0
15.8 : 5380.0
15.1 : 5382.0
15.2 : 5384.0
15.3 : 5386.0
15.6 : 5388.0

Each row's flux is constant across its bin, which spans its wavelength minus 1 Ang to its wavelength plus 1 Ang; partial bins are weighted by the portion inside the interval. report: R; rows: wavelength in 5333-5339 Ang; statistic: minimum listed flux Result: 15.2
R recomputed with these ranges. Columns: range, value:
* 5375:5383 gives 15.1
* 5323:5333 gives 12.4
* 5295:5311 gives 14.3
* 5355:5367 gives 15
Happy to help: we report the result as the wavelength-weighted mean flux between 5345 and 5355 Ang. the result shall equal 15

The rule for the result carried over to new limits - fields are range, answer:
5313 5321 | 15.3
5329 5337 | 14.7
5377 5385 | 15.3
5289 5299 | 15.7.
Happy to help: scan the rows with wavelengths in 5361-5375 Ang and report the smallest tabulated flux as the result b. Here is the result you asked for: 12.9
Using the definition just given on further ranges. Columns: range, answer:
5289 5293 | 16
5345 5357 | 14.7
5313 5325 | 14.6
